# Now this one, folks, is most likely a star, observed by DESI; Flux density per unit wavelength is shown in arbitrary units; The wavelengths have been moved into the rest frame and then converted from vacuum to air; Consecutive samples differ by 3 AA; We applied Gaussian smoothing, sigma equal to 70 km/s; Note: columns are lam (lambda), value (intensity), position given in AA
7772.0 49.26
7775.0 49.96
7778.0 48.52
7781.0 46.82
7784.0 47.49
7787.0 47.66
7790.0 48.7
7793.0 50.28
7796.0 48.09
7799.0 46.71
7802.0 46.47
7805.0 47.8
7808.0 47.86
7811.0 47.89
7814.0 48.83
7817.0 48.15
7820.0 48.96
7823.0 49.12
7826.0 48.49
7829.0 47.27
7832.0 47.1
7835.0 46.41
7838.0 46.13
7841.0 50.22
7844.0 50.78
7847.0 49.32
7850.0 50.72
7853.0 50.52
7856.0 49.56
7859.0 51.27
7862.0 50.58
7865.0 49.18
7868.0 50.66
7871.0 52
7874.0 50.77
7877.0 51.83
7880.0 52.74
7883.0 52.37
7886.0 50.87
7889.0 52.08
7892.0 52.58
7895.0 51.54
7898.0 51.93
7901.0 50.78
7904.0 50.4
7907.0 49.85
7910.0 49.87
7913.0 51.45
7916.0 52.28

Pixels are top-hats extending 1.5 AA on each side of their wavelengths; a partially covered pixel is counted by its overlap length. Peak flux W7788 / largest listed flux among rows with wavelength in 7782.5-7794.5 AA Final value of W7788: 50.28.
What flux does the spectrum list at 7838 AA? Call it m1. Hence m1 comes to 46.13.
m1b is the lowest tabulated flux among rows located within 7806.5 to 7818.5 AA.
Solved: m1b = 47.86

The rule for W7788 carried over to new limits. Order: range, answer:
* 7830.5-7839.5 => 47.1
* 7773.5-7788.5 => 49.96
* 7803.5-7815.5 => 48.83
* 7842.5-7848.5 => 50.78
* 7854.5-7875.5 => 52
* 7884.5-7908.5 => 52.58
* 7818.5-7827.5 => 49.12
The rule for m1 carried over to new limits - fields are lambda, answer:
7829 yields 47.27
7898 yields 51.93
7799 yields 46.71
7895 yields 51.54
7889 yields 52.08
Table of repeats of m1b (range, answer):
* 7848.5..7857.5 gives 49.56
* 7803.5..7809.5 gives 47.8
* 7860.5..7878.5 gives 49.18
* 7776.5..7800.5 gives 46.71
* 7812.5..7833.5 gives 47.1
